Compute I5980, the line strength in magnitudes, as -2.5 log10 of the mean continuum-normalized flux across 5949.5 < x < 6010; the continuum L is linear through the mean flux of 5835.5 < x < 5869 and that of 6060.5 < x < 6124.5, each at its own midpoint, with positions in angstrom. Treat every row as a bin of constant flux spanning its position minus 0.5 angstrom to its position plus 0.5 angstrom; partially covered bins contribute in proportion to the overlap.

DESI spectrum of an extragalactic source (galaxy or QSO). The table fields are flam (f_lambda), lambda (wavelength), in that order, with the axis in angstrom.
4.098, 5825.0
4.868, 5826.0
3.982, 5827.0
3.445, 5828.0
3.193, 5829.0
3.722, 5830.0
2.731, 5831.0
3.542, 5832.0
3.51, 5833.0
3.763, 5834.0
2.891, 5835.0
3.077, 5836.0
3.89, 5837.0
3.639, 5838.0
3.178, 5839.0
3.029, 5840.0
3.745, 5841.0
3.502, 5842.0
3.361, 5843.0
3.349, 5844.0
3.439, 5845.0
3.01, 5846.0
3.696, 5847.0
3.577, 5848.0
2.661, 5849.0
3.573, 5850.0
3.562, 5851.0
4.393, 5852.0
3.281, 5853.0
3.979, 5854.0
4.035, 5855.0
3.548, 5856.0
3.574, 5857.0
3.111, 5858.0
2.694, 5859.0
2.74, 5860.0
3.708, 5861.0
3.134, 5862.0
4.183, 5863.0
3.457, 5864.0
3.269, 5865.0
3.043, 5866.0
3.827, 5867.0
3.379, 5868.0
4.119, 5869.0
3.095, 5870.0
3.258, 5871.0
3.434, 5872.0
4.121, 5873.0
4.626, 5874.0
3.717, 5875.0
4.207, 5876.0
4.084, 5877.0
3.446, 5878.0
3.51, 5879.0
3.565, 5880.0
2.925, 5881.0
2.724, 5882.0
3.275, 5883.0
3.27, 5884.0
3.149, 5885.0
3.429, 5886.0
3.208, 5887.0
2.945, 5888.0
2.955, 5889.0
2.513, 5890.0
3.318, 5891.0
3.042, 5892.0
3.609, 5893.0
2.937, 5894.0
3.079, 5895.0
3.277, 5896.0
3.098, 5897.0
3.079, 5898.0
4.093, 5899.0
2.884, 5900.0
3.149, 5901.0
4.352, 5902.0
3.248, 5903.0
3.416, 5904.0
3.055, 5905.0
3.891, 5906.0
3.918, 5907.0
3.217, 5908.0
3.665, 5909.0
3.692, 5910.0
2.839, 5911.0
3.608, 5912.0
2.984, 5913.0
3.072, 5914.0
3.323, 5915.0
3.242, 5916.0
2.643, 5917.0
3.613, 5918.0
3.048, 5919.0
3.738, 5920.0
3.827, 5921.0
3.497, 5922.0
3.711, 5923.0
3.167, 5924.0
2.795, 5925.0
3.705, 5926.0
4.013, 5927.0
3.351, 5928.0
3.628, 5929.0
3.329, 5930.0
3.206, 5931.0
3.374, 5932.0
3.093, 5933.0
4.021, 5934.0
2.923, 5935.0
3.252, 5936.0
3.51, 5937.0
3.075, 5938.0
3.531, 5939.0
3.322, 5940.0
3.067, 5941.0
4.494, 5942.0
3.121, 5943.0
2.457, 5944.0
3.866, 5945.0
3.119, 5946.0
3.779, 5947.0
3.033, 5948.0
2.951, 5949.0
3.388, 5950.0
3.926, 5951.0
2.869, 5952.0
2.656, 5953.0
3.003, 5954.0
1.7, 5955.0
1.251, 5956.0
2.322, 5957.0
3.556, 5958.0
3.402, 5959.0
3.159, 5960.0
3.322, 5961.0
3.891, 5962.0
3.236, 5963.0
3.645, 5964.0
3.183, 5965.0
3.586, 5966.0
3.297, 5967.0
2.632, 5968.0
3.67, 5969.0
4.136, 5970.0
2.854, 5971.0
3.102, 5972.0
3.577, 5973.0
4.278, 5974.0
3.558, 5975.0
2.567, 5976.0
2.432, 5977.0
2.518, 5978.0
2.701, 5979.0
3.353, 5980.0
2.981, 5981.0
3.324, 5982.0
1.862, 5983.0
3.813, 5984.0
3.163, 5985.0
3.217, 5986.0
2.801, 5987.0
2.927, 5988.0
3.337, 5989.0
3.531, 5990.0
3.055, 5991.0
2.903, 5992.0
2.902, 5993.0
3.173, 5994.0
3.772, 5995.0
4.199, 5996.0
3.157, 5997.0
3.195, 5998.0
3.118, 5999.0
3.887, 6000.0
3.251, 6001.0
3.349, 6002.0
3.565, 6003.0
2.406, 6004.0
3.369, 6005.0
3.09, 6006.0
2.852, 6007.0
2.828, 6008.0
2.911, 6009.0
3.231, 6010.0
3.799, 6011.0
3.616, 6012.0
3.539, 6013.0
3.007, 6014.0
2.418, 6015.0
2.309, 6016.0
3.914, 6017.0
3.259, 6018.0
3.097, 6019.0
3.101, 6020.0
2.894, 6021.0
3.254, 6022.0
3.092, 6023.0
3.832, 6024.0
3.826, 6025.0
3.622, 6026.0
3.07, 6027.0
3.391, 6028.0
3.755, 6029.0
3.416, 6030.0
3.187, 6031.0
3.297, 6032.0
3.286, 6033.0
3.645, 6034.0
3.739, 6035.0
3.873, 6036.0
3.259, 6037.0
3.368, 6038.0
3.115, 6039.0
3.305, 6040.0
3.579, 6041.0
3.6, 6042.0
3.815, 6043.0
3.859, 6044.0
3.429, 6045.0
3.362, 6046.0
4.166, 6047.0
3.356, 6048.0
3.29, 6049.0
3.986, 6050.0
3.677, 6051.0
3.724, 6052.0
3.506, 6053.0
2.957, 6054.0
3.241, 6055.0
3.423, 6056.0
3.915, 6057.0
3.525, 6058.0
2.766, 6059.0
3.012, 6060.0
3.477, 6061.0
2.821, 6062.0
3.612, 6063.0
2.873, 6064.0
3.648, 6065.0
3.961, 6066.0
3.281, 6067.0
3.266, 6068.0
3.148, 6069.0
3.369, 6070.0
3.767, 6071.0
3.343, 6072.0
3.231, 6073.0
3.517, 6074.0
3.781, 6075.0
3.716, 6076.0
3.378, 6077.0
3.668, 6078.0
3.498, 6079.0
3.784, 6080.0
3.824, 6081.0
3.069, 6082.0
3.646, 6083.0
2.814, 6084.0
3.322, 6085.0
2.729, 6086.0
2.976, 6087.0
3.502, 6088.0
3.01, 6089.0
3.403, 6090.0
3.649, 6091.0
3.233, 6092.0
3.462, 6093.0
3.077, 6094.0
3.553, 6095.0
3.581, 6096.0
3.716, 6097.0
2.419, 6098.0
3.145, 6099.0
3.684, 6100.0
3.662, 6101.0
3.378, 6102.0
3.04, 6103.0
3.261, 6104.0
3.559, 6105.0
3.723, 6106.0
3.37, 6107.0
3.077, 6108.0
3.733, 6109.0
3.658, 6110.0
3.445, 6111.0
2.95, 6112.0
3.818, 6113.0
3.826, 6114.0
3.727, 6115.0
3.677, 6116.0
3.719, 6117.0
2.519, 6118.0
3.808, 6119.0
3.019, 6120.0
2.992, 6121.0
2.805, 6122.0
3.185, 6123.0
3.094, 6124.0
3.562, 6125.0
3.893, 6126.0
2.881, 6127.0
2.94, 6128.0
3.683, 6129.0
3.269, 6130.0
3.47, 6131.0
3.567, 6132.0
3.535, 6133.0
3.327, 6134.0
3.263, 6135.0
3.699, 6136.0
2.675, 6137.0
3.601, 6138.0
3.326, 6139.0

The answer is 0.09 mag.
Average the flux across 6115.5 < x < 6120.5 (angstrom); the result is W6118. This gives 3.35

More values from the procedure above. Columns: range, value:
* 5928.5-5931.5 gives 3.39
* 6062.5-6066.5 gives 3.52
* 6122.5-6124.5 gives 3.14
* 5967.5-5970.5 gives 3.48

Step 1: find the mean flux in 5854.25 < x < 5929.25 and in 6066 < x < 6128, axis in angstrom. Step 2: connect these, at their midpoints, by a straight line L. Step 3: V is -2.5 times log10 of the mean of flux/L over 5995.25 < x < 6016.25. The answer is 0.06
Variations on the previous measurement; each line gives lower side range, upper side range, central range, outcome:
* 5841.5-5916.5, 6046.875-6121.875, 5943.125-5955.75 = 0.13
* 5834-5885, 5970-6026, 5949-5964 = 0.10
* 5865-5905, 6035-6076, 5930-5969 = 0.07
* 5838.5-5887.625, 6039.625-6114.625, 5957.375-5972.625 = 0.03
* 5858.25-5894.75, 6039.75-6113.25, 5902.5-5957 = 0.04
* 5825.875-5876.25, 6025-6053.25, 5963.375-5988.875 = 0.12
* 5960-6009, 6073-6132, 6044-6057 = -0.07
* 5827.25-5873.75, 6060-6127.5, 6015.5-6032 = 0.03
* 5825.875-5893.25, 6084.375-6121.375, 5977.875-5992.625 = 0.12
